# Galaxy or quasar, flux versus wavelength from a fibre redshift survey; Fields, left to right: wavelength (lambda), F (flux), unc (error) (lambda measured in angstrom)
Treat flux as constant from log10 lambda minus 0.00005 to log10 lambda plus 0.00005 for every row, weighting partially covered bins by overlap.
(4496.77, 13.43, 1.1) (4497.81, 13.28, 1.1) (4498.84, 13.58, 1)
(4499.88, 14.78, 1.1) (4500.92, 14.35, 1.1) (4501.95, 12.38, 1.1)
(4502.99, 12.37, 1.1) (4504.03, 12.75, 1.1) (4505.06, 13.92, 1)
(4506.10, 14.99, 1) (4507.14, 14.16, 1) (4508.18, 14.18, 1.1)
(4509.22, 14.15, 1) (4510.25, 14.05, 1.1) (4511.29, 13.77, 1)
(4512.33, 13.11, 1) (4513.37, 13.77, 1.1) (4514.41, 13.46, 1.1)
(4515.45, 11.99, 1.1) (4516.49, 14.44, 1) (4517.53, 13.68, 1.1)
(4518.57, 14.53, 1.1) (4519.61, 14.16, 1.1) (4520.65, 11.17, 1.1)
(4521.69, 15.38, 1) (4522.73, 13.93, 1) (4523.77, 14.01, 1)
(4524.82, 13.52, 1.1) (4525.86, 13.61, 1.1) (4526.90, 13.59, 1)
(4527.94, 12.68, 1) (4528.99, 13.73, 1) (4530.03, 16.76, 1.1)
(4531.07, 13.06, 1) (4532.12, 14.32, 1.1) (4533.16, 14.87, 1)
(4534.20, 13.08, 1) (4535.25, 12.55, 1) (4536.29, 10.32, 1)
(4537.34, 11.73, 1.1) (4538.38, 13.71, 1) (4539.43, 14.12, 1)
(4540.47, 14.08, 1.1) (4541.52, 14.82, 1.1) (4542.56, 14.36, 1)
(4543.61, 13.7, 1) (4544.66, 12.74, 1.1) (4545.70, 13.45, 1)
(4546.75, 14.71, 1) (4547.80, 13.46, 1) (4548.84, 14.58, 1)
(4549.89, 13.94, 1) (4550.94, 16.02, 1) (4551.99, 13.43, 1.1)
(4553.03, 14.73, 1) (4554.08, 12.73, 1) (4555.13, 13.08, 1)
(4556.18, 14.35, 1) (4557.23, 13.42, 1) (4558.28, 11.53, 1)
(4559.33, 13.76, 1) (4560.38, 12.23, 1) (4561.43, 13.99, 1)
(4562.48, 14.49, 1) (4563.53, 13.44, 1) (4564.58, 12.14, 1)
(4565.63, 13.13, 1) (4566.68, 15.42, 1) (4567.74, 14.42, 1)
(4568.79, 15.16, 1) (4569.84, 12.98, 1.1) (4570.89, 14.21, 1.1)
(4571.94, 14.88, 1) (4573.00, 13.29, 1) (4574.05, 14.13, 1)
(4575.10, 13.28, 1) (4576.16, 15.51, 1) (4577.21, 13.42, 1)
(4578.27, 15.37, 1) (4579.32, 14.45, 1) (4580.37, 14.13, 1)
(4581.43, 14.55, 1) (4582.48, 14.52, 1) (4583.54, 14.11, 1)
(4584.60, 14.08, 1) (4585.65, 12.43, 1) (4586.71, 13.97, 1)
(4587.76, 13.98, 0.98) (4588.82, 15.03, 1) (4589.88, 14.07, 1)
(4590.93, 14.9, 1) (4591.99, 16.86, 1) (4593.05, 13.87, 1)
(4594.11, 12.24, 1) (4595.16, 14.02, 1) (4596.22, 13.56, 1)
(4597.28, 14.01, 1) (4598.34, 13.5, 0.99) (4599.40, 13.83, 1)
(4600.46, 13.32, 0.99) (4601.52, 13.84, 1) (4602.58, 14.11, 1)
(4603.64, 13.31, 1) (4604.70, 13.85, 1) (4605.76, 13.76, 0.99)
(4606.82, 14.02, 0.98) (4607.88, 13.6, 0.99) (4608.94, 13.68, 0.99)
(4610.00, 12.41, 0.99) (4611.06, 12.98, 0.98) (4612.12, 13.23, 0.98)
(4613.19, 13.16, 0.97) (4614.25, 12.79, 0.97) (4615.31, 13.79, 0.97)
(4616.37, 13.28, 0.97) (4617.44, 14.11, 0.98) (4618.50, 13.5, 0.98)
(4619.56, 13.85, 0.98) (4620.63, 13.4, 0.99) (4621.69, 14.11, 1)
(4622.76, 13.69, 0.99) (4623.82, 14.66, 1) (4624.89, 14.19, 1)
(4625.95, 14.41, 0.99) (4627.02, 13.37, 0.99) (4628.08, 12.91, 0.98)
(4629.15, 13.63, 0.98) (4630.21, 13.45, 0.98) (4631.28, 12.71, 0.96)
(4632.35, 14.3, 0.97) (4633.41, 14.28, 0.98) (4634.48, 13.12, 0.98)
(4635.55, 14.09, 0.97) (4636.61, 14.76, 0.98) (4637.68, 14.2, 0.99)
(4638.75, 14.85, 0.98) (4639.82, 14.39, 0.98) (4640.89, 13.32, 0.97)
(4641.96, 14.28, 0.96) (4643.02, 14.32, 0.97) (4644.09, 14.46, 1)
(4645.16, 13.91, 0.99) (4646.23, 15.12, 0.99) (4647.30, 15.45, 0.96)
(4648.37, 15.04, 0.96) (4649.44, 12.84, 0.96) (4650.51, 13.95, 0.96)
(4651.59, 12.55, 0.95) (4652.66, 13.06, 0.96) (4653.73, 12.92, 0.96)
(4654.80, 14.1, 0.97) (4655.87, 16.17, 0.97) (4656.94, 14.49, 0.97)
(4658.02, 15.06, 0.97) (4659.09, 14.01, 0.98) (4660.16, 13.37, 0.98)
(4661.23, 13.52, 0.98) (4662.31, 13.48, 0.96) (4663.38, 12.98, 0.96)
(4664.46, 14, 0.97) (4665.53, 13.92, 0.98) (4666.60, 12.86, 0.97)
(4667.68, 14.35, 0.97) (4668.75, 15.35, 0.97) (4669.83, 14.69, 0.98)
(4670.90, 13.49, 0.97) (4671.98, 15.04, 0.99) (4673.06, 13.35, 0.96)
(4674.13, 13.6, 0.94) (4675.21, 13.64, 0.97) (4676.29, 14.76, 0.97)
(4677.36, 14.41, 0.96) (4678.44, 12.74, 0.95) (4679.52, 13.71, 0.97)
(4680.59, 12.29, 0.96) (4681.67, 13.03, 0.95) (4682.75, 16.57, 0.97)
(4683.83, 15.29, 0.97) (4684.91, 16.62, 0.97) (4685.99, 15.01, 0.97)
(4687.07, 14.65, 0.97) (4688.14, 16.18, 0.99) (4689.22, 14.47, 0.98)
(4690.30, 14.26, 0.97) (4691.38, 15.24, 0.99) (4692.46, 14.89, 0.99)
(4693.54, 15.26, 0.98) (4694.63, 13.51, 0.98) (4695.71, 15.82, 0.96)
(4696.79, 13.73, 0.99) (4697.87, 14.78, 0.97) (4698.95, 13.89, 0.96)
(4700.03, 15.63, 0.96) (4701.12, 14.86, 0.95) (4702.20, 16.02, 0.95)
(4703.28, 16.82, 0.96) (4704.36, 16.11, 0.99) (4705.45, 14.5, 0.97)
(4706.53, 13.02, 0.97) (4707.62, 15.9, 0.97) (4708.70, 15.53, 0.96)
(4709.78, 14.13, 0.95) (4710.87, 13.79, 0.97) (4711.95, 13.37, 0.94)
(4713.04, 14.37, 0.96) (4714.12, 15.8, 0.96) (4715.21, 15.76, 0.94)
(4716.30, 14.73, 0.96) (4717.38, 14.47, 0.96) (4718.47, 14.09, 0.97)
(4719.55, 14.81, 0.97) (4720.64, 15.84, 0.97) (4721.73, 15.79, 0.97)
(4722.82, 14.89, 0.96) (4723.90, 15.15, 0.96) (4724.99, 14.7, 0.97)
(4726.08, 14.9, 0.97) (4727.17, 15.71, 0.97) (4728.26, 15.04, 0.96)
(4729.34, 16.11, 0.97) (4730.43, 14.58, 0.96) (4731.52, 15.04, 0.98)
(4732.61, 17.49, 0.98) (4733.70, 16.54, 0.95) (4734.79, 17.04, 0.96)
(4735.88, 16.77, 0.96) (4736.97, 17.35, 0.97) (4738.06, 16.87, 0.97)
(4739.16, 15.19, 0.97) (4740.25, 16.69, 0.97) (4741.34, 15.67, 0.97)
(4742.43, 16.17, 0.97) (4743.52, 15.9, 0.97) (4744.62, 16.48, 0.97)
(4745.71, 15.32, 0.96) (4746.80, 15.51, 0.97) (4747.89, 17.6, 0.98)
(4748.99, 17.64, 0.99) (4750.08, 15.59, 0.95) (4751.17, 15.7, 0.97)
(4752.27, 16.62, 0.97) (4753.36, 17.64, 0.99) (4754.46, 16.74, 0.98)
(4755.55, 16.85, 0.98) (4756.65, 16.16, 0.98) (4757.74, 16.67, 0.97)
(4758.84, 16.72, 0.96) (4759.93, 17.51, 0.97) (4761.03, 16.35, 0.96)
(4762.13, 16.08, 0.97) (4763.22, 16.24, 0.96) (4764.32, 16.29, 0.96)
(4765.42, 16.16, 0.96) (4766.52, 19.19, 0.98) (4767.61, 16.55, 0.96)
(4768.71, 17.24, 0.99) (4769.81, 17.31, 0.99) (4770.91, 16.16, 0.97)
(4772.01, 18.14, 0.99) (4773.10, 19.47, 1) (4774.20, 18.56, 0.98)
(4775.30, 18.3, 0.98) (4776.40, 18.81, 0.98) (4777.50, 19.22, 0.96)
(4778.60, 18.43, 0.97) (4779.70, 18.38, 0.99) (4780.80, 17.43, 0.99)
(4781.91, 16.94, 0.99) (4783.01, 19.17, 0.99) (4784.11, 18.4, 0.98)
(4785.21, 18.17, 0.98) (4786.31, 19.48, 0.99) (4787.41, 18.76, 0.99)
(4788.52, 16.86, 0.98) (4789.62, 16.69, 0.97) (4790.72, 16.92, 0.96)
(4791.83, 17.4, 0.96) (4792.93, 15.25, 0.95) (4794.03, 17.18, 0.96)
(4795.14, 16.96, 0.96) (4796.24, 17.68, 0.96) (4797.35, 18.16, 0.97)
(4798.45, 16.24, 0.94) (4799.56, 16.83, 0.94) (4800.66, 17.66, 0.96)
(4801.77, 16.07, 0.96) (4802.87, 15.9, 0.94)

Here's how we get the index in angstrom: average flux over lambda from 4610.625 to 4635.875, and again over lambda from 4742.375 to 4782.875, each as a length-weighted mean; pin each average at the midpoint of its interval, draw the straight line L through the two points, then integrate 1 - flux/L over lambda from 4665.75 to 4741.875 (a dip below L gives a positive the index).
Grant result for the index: 3.2 angstrom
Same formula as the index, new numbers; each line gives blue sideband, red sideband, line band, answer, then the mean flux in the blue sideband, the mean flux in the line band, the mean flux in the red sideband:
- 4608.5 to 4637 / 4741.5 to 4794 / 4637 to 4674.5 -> 0.9 angstrom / 13.6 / 14.1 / 17.2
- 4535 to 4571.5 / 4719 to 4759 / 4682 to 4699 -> 0.5 angstrom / 13.6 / 15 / 16.1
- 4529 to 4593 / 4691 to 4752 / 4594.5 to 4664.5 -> 3.6 angstrom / 13.9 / 13.8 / 15.4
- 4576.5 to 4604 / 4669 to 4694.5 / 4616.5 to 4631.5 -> 0.5 angstrom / 14.1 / 13.7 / 14.5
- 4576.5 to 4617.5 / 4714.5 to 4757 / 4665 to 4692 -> 1.2 angstrom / 13.9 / 14.4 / 15.9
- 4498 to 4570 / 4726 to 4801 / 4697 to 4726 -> 2.3 angstrom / 13.7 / 14.9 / 17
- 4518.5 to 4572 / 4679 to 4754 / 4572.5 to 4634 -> 1.9 angstrom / 13.7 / 13.8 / 15.4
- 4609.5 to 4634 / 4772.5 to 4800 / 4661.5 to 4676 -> 0.9 angstrom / 13.6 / 13.9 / 17.8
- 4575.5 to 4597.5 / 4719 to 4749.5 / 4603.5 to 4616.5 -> 1.0 angstrom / 14.2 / 13.4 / 16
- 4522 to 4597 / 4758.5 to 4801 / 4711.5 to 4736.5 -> 1.9 angstrom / 13.9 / 15.4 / 17.5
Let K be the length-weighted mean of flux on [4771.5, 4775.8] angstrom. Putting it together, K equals 18.7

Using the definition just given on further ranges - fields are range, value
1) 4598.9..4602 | 13.7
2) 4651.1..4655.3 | 13.2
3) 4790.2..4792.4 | 17.1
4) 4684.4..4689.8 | 15.4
